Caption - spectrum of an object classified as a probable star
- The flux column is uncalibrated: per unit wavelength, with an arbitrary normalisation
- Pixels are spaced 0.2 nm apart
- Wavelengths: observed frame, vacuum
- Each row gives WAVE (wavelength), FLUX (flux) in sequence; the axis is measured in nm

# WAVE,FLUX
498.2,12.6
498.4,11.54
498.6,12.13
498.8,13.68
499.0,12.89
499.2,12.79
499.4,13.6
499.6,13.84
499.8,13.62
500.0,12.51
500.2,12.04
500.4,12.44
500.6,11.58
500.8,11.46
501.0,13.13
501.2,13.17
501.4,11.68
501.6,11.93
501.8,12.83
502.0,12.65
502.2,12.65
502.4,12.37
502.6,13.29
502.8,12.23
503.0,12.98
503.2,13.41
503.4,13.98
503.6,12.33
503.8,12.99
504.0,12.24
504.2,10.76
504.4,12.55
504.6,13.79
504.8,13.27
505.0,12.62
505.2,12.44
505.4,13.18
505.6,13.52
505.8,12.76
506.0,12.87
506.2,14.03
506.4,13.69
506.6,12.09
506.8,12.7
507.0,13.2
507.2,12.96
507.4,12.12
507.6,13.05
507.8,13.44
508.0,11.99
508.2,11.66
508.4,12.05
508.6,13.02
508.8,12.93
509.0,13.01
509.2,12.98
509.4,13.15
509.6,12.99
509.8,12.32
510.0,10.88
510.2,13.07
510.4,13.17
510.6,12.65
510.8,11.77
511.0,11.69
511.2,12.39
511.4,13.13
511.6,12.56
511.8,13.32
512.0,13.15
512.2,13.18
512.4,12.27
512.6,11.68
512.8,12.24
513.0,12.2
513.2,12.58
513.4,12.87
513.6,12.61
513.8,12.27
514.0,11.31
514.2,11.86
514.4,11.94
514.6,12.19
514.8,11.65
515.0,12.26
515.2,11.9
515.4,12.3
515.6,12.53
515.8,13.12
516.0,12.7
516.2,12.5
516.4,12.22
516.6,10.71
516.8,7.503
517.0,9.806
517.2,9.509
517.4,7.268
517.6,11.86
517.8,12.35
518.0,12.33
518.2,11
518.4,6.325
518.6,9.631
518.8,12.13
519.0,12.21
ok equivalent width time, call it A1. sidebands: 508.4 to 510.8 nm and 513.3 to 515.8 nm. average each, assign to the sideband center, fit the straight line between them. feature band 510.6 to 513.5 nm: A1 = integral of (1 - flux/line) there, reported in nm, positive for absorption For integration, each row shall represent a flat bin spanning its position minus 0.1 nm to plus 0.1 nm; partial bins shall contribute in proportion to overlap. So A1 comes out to -0.02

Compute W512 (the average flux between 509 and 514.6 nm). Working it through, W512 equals 12.5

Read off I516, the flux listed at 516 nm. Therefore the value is 12.7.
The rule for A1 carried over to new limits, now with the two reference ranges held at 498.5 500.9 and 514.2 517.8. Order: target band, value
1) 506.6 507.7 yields -0.060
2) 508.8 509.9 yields -0.092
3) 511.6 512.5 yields -0.097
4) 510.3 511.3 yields -0.047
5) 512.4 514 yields -0.098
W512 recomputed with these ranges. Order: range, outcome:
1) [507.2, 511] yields 12.6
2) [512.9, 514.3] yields 12.2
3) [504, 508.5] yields 12.7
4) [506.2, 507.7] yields 12.9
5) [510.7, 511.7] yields 12.3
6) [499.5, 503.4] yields 12.7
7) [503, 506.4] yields 12.9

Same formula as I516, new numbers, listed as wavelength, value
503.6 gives 12.33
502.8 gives 12.23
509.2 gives 12.98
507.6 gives 13.05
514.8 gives 11.65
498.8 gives 13.68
